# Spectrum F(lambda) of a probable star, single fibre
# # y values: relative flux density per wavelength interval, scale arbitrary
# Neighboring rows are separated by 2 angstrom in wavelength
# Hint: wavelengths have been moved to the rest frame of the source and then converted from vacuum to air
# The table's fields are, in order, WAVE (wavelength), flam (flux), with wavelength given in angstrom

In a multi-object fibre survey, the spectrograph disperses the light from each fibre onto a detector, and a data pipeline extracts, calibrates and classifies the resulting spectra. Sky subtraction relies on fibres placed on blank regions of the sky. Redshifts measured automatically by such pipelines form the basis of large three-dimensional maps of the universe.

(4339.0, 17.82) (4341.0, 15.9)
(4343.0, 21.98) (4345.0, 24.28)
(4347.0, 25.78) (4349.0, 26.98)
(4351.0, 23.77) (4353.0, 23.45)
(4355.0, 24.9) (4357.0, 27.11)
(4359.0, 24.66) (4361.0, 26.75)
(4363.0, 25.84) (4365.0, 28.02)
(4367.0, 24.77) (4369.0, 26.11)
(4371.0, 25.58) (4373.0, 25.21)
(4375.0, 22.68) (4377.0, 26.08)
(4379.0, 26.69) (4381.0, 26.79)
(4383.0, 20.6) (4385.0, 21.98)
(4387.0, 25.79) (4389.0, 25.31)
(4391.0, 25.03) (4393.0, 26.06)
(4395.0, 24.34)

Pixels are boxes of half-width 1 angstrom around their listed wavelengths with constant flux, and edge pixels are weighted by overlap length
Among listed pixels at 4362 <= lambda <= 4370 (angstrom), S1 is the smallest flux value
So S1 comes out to 24.77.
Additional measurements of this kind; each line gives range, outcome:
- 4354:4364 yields 24.66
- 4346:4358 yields 23.45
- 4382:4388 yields 20.6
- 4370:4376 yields 22.68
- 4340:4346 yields 15.9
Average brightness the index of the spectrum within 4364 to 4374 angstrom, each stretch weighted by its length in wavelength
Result 25.9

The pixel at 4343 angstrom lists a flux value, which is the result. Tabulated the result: 21.98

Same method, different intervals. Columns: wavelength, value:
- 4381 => 26.79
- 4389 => 25.31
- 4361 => 26.75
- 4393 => 26.06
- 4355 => 24.9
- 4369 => 26.11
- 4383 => 20.6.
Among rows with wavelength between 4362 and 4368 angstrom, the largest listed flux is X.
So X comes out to 28.02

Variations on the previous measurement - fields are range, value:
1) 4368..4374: 26.11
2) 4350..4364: 27.11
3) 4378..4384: 26.79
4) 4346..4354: 26.98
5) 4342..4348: 25.78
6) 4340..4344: 21.98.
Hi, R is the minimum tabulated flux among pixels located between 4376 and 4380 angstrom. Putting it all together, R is 26.08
